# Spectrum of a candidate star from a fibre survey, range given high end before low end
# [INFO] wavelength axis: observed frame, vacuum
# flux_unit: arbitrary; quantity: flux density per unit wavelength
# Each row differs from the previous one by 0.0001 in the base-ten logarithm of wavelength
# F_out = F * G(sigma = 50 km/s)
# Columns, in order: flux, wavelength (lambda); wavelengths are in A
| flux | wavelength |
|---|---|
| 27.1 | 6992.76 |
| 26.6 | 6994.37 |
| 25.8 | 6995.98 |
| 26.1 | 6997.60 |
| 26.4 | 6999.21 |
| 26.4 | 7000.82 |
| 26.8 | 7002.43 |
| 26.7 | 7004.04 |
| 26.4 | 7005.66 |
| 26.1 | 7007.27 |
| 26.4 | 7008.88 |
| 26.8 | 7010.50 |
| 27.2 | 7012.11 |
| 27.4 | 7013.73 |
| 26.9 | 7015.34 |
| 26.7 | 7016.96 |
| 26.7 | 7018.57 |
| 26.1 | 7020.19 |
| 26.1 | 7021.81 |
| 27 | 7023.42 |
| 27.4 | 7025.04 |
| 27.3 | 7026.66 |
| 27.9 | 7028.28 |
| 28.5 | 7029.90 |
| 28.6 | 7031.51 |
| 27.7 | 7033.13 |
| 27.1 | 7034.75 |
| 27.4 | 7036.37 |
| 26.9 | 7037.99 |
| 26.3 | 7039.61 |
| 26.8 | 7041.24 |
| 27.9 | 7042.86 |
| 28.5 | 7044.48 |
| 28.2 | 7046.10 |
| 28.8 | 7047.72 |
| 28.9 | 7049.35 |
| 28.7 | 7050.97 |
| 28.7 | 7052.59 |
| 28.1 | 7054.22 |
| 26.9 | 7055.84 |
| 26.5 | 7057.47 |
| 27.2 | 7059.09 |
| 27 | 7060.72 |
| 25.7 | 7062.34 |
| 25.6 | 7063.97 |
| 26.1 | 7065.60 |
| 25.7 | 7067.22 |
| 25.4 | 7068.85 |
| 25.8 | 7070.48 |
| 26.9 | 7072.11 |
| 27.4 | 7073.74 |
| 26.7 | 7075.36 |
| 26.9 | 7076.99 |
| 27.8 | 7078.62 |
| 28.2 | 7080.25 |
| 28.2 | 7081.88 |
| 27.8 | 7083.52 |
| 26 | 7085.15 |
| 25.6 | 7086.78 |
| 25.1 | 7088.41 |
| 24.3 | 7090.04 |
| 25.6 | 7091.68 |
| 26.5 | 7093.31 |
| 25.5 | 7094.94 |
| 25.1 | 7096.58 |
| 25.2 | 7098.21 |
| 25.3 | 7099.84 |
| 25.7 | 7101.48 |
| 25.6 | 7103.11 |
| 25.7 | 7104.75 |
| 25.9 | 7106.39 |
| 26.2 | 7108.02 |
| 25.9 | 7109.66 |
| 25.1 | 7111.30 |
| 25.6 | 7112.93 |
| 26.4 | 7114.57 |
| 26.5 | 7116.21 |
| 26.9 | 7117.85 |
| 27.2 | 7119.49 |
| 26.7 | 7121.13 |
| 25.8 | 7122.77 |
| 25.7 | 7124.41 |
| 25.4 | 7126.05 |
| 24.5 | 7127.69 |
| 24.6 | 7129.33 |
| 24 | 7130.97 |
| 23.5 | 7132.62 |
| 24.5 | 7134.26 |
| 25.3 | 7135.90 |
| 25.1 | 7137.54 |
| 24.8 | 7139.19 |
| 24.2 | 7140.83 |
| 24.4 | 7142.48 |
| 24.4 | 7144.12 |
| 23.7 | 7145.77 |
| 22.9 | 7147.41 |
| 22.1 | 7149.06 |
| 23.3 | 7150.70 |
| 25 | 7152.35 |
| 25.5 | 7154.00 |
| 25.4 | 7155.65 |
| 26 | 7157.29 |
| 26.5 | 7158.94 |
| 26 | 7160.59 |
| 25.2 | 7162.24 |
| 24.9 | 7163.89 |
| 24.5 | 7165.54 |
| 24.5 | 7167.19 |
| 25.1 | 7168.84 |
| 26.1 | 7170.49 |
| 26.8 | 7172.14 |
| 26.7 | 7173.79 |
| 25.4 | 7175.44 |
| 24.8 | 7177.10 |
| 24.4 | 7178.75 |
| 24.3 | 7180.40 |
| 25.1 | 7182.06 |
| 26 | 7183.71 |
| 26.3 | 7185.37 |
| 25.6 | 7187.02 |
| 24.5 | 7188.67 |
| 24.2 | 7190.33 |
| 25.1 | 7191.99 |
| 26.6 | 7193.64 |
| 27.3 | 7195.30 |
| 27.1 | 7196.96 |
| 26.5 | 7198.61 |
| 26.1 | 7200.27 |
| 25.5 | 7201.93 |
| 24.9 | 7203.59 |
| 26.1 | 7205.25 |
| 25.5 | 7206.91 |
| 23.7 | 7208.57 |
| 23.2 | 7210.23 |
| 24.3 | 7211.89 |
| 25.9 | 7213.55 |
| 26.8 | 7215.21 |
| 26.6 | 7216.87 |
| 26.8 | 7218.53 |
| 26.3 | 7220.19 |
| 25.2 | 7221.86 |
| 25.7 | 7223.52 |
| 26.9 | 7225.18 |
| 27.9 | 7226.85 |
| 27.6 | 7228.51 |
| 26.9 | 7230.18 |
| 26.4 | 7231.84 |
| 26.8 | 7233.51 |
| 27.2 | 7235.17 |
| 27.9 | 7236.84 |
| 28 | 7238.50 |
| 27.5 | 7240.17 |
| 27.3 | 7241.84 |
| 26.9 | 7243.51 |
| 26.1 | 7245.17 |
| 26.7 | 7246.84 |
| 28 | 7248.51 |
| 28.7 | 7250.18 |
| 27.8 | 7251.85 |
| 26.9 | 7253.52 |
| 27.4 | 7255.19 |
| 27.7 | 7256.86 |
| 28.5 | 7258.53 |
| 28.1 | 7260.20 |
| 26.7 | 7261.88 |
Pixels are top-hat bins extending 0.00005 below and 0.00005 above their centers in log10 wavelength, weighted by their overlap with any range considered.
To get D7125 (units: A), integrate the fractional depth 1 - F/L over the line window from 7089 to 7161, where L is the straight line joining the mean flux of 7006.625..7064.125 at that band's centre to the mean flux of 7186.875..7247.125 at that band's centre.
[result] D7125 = 4.2 A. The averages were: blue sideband 27.3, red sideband 26.2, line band 25.2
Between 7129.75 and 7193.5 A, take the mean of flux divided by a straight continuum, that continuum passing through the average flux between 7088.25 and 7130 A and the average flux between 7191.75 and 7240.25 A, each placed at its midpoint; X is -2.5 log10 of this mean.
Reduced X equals 0.05 mag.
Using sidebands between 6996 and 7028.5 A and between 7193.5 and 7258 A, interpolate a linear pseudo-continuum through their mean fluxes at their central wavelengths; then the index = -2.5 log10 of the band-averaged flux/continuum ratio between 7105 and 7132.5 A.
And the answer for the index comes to 0.039 mag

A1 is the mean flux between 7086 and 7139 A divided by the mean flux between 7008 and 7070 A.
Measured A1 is 0.94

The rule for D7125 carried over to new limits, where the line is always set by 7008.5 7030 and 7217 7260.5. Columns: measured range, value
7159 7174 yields 0.9 A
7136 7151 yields 1.7 A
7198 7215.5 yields 1.2 A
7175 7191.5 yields 1.3 A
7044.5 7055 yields -0.6 A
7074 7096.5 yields 0.5 A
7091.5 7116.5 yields 1.2 A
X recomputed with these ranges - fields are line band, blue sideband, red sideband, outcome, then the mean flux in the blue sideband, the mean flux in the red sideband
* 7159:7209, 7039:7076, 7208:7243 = 0.05 mag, 27.1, 26.5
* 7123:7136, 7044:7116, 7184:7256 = 0.08 mag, 26.5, 26.4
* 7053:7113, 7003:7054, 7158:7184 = 0.02 mag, 27.4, 25.4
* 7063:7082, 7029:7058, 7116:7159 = 0.01 mag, 27.8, 24.9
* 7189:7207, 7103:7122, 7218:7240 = 0.03 mag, 26.2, 26.9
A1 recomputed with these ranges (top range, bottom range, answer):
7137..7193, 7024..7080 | 0.92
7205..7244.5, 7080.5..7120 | 1.02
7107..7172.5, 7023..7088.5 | 0.92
